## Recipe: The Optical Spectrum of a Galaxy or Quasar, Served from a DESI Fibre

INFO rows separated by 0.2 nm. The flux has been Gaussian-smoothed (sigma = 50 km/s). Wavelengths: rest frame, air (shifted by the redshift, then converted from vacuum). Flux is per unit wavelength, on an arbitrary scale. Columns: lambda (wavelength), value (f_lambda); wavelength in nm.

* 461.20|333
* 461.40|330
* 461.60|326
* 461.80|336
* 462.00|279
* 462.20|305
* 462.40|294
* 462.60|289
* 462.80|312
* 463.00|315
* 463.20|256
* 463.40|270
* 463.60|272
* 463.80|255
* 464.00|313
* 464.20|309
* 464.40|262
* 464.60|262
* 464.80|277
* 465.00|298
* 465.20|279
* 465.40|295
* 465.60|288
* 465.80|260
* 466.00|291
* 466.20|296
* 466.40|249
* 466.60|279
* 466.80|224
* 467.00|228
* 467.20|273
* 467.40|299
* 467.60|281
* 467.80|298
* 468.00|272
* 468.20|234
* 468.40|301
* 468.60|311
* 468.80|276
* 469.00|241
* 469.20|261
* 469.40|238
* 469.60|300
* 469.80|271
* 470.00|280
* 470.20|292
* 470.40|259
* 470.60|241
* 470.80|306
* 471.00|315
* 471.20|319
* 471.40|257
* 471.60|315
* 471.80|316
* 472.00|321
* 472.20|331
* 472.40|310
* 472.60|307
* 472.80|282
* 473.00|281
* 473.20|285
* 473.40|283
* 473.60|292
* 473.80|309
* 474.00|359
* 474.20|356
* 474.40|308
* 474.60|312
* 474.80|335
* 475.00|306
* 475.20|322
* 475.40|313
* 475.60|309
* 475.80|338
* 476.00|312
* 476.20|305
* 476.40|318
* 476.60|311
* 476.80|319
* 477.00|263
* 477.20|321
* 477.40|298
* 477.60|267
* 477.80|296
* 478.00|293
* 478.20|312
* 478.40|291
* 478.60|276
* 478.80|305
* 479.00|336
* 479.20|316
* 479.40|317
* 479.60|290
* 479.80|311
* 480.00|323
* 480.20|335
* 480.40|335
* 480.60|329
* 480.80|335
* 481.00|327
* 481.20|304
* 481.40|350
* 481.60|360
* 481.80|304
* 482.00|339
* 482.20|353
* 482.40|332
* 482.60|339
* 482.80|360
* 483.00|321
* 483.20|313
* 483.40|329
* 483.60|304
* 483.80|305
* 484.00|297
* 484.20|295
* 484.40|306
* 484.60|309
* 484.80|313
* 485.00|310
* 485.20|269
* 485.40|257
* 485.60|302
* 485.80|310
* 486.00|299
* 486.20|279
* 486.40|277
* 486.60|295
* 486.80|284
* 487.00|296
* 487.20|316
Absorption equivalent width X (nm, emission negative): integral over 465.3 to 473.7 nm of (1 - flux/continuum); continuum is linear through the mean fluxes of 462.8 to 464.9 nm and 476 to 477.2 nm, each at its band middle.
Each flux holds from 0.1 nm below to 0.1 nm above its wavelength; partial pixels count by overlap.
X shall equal 0.27 nm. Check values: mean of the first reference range 281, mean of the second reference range 305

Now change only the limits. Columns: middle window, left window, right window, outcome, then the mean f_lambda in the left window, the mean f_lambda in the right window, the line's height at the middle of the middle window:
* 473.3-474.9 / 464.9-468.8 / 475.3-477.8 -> -0.11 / 277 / 306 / 298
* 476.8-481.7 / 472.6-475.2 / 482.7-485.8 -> -0.07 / 309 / 306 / 308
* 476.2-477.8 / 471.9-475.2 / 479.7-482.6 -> 0.10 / 311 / 331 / 321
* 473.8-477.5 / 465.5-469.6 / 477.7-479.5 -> -0.27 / 271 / 305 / 296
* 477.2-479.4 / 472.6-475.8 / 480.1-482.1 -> 0.15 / 311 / 332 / 323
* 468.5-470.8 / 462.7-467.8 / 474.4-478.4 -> 0.14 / 278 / 307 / 290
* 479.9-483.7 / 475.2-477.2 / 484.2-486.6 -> -0.39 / 311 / 294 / 301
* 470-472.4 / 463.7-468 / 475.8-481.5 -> -0.05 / 277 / 311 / 291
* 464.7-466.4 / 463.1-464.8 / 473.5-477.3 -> -0.02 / 275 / 316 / 281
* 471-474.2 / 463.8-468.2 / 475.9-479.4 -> -0.17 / 276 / 303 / 291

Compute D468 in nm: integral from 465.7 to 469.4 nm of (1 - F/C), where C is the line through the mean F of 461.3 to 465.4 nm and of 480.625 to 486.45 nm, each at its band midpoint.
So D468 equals 0.33 nm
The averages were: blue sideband 292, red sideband 314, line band 270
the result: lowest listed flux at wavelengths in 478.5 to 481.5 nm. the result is 276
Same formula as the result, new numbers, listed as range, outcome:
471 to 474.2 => 257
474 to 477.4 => 263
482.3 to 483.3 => 313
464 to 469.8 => 224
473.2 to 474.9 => 283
